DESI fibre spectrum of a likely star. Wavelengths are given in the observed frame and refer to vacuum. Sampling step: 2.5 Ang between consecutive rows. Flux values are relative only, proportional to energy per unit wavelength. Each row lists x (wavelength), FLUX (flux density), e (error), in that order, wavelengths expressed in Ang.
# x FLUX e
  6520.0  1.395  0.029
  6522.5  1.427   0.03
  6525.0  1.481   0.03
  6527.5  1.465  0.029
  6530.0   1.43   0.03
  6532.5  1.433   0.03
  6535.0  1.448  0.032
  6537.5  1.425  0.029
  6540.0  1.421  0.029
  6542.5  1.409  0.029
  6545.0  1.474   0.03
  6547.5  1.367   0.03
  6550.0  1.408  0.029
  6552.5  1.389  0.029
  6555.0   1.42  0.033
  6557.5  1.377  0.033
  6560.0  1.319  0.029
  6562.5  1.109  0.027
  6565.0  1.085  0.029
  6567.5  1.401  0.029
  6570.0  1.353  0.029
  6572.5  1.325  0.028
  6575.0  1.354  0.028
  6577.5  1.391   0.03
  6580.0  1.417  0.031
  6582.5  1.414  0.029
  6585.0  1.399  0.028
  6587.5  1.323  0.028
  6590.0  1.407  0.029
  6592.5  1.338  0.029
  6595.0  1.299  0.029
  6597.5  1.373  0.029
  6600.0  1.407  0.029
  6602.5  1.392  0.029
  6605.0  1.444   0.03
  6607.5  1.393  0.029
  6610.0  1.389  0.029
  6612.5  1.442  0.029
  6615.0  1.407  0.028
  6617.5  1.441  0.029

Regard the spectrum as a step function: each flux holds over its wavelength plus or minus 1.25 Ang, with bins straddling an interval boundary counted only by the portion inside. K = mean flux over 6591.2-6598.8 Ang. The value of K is 1.34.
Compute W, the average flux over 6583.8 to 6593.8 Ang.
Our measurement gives 1.37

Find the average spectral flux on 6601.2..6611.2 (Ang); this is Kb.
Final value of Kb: 1.4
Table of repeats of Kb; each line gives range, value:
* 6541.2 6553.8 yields 1.41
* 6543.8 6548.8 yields 1.42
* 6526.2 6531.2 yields 1.45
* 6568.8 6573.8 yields 1.34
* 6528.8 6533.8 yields 1.43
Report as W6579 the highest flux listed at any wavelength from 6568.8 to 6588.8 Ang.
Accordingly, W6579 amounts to 1.417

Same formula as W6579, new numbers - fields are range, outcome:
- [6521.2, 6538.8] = 1.481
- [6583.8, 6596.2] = 1.407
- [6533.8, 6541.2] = 1.448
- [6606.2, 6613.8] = 1.442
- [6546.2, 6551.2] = 1.408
